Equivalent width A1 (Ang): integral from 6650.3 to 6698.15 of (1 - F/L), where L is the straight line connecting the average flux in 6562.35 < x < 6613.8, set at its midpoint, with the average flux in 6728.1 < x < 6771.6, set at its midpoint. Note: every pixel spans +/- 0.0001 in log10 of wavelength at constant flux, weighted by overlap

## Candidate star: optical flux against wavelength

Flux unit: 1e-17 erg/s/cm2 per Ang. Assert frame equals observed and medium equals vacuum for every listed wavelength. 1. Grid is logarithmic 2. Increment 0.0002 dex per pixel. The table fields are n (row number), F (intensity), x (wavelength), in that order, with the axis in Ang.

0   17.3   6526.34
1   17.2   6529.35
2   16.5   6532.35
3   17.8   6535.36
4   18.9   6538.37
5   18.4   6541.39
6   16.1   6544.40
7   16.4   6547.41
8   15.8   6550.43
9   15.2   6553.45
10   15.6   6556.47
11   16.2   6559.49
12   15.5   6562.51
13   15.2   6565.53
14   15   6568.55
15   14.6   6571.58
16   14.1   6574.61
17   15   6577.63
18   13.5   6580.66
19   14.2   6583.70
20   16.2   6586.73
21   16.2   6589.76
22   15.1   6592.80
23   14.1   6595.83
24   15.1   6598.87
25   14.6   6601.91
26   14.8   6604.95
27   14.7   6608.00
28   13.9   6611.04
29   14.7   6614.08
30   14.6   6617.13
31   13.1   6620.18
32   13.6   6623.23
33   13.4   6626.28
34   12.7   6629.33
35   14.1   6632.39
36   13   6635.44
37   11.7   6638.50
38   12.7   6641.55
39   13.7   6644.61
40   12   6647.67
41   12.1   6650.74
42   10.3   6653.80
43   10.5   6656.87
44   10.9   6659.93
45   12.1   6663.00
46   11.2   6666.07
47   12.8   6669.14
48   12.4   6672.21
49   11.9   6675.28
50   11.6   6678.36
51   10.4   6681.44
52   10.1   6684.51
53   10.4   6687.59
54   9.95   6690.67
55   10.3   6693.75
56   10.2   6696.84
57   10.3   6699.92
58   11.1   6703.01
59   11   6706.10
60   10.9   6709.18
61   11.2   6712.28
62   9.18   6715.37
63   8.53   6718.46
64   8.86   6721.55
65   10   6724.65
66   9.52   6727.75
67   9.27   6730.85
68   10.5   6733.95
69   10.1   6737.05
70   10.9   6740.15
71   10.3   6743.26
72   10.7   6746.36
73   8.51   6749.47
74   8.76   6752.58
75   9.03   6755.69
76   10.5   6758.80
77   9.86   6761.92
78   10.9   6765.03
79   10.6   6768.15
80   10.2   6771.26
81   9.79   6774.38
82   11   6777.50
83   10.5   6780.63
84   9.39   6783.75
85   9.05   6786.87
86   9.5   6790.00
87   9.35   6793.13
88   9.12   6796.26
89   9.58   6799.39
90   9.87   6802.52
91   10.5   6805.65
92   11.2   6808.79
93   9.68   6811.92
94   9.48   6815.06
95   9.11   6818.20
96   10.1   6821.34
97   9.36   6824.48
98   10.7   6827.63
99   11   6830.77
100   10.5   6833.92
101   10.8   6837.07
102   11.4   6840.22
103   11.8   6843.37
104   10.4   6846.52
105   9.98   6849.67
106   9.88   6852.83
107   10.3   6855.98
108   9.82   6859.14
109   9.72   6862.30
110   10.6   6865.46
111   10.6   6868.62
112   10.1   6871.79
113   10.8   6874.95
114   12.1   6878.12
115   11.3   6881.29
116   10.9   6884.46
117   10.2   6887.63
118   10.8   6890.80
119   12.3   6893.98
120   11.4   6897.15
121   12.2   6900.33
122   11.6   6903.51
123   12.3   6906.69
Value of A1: 4.64 Ang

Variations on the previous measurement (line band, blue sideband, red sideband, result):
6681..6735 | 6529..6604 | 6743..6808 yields 7.60 Ang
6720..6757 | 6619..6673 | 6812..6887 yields 5.72 Ang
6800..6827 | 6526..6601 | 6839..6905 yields 4.28 Ang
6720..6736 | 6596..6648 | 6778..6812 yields 2.39 Ang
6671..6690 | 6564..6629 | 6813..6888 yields 3.07 Ang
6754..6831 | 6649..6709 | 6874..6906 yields 8.72 Ang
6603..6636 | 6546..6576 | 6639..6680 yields -1.56 Ang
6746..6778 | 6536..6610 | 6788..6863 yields 4.27 Ang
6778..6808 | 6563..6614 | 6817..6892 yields 4.60 Ang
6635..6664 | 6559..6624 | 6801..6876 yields 3.89 Ang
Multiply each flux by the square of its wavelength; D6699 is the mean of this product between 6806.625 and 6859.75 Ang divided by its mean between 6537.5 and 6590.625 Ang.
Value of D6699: 0.7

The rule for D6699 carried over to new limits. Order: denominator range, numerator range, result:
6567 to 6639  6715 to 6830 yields 0.72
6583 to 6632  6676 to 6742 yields 0.73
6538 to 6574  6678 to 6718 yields 0.68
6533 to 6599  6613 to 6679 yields 0.82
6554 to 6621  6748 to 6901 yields 0.74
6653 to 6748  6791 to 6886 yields 1.02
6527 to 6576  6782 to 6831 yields 0.65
